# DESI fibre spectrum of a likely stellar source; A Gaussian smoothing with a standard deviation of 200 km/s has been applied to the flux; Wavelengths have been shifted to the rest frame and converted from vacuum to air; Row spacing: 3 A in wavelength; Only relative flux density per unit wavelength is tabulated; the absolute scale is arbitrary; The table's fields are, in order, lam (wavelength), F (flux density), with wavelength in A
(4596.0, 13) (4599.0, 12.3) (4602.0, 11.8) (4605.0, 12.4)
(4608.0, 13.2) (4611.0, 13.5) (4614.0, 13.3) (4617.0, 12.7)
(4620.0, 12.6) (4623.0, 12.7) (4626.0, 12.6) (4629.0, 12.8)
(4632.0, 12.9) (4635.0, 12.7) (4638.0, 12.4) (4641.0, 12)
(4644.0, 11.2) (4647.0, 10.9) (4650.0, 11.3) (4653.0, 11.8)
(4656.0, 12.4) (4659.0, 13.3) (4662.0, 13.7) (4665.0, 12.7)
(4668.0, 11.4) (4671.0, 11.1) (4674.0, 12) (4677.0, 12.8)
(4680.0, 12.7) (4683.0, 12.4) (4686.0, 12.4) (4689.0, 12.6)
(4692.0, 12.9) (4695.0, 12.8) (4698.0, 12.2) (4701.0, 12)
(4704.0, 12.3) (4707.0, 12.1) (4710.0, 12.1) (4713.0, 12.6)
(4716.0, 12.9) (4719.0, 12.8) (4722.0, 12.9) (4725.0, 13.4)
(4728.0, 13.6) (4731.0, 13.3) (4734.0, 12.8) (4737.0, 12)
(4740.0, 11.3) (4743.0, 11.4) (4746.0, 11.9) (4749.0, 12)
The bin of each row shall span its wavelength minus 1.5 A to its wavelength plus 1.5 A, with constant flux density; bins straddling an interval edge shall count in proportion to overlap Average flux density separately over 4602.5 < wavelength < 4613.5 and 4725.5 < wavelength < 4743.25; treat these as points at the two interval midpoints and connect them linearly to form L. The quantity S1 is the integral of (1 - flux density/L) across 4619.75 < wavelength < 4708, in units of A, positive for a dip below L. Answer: 3.0 A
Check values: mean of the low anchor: 12.9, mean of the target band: 12.3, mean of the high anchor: 12.5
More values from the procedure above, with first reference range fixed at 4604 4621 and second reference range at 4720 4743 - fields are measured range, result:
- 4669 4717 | 1.6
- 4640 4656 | 1.7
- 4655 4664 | -0.2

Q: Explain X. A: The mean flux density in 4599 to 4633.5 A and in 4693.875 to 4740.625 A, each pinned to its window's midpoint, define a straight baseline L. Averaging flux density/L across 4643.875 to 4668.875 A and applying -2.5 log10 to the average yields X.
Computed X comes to 0.05 mag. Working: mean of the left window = 12.8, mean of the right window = 12.6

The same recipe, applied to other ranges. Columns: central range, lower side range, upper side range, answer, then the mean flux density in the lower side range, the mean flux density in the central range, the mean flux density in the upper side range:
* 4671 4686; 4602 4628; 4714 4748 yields 0.030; 12.8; 12.3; 12.6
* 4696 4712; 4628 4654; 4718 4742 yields 0.030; 12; 12.2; 12.7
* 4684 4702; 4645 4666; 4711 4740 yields 0.006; 12.3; 12.5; 12.8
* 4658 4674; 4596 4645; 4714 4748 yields 0.018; 12.6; 12.4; 12.6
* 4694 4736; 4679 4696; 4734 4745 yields -0.047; 12.6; 12.7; 11.8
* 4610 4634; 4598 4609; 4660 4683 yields -0.042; 12.4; 12.9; 12.4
